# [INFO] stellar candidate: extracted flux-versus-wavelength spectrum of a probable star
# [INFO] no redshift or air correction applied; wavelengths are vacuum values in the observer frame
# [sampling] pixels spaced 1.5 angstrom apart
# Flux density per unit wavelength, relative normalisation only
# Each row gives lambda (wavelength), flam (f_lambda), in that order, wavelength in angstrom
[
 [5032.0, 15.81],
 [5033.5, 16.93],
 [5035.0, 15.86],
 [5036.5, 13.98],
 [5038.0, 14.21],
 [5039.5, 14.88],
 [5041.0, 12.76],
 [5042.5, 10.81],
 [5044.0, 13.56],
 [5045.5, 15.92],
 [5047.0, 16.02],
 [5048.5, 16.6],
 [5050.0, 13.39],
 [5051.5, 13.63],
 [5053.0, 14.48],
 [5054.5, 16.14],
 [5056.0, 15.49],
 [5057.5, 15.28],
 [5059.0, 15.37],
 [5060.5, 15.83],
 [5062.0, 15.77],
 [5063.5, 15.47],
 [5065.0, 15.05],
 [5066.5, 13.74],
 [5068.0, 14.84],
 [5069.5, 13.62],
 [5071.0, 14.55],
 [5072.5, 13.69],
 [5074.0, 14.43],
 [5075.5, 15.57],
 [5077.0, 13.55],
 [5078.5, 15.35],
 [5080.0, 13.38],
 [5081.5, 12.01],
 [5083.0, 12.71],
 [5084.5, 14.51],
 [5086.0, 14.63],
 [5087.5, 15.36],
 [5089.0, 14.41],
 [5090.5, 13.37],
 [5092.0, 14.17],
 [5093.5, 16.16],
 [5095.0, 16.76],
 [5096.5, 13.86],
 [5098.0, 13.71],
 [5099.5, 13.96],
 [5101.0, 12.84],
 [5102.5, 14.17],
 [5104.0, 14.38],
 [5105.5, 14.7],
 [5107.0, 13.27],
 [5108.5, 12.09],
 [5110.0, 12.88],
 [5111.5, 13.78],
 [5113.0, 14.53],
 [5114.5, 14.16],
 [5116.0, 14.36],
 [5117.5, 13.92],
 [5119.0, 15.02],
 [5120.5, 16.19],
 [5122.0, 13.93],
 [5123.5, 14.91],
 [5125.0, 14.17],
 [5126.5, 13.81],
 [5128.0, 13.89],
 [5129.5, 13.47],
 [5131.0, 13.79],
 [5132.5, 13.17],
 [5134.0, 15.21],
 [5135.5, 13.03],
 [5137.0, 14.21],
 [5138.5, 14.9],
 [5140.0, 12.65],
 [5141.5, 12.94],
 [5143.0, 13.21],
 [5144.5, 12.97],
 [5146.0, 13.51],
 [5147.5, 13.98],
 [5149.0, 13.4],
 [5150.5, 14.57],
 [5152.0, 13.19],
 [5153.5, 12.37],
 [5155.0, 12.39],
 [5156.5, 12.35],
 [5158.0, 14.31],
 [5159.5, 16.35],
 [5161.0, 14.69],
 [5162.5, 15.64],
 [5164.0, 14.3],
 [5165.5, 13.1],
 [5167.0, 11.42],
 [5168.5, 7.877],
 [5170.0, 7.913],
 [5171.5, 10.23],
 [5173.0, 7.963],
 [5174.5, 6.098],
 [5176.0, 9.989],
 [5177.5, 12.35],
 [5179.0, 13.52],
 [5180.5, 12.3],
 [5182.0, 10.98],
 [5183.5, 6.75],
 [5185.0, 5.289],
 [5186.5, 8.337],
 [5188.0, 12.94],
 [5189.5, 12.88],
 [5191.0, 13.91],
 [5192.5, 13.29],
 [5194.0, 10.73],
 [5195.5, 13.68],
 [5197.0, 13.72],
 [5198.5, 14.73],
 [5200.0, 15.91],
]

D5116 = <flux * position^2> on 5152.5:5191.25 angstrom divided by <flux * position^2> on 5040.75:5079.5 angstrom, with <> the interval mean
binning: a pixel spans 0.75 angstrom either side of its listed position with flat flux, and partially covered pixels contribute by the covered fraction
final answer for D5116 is 0.81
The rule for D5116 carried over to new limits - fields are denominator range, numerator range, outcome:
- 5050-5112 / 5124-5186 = 0.89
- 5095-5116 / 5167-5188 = 0.70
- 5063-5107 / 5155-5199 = 0.84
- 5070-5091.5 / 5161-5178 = 0.79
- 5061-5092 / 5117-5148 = 1.00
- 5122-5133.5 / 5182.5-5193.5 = 0.77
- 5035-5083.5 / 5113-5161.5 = 0.99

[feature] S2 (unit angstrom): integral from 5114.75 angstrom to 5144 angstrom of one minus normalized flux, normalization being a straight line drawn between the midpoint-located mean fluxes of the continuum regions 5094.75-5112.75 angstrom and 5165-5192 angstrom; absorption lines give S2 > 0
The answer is -3.4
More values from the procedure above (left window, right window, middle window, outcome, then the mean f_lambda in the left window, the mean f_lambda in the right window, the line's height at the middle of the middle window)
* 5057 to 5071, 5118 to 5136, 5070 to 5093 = 1.0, 15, 14.2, 14.8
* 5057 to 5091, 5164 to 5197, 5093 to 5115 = -1.1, 14.5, 10.7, 13.4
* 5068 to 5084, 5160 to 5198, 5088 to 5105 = -1.2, 13.9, 11.3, 13.4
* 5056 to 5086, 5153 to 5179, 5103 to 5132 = -2.0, 14.5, 11.8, 13.2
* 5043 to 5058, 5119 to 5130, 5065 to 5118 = 2.0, 15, 14.4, 14.7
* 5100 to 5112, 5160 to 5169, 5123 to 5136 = -0.6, 13.5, 13.1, 13.3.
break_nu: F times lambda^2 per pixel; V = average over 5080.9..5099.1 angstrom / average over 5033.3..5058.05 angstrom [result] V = 0.99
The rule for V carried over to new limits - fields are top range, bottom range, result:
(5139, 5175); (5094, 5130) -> 0.90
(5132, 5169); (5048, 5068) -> 0.93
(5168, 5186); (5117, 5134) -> 0.66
